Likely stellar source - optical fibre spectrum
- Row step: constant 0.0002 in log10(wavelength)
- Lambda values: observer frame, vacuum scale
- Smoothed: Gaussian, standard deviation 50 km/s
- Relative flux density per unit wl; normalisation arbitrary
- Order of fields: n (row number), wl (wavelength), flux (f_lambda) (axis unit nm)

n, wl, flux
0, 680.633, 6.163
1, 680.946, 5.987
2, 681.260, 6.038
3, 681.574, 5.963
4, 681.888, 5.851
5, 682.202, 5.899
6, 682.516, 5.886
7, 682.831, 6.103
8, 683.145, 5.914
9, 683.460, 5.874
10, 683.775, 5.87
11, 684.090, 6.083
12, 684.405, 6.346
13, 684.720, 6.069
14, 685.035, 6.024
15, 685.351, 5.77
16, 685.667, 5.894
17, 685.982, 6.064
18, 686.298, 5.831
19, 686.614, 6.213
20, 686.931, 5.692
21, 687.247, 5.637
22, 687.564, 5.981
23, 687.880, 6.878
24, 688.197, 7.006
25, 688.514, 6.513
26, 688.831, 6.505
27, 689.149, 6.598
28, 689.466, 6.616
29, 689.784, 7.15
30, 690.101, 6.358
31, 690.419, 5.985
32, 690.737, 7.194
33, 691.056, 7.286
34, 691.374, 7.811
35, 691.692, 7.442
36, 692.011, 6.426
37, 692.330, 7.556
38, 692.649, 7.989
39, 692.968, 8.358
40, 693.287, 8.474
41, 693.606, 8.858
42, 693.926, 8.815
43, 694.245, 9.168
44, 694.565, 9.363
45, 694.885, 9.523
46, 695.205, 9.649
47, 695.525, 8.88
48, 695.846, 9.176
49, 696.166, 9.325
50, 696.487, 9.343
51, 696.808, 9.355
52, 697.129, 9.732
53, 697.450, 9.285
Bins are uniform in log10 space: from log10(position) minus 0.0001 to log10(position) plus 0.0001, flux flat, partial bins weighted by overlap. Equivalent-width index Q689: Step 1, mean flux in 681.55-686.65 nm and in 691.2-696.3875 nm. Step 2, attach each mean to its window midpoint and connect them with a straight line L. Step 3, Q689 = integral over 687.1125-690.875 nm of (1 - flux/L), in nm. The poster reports 0.38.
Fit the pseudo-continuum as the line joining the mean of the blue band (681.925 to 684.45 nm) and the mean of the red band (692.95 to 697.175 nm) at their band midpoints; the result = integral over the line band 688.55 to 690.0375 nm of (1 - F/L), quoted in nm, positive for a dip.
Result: 0.18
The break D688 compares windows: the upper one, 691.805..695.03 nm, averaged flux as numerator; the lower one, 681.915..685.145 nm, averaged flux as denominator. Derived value 1.41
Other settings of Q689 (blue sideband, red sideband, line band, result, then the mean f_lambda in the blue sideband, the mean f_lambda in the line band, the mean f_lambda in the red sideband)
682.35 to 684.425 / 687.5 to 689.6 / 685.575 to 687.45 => 0.140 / 5.99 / 5.89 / 6.61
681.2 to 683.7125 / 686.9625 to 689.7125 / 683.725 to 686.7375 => 0.077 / 5.93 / 6.02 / 6.45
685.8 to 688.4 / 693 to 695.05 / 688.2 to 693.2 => 0.365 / 6.17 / 7.07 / 9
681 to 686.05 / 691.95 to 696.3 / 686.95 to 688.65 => 0.180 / 5.98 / 6.35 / 8.73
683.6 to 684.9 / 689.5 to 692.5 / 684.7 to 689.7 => 0.208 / 6.09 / 6.22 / 7.01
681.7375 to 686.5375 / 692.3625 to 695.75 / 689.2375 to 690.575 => 0.195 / 5.97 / 6.54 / 8.86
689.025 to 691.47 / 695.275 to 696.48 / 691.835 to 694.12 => -0.022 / 6.86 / 8.08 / 9.19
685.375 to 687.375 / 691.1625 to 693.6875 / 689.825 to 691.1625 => 0.090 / 5.89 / 6.72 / 7.82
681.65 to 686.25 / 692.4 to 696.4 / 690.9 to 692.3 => 0.150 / 5.97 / 7.27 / 8.94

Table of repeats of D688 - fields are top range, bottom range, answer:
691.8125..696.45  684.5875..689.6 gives 1.40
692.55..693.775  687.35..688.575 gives 1.29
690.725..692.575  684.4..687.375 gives 1.23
